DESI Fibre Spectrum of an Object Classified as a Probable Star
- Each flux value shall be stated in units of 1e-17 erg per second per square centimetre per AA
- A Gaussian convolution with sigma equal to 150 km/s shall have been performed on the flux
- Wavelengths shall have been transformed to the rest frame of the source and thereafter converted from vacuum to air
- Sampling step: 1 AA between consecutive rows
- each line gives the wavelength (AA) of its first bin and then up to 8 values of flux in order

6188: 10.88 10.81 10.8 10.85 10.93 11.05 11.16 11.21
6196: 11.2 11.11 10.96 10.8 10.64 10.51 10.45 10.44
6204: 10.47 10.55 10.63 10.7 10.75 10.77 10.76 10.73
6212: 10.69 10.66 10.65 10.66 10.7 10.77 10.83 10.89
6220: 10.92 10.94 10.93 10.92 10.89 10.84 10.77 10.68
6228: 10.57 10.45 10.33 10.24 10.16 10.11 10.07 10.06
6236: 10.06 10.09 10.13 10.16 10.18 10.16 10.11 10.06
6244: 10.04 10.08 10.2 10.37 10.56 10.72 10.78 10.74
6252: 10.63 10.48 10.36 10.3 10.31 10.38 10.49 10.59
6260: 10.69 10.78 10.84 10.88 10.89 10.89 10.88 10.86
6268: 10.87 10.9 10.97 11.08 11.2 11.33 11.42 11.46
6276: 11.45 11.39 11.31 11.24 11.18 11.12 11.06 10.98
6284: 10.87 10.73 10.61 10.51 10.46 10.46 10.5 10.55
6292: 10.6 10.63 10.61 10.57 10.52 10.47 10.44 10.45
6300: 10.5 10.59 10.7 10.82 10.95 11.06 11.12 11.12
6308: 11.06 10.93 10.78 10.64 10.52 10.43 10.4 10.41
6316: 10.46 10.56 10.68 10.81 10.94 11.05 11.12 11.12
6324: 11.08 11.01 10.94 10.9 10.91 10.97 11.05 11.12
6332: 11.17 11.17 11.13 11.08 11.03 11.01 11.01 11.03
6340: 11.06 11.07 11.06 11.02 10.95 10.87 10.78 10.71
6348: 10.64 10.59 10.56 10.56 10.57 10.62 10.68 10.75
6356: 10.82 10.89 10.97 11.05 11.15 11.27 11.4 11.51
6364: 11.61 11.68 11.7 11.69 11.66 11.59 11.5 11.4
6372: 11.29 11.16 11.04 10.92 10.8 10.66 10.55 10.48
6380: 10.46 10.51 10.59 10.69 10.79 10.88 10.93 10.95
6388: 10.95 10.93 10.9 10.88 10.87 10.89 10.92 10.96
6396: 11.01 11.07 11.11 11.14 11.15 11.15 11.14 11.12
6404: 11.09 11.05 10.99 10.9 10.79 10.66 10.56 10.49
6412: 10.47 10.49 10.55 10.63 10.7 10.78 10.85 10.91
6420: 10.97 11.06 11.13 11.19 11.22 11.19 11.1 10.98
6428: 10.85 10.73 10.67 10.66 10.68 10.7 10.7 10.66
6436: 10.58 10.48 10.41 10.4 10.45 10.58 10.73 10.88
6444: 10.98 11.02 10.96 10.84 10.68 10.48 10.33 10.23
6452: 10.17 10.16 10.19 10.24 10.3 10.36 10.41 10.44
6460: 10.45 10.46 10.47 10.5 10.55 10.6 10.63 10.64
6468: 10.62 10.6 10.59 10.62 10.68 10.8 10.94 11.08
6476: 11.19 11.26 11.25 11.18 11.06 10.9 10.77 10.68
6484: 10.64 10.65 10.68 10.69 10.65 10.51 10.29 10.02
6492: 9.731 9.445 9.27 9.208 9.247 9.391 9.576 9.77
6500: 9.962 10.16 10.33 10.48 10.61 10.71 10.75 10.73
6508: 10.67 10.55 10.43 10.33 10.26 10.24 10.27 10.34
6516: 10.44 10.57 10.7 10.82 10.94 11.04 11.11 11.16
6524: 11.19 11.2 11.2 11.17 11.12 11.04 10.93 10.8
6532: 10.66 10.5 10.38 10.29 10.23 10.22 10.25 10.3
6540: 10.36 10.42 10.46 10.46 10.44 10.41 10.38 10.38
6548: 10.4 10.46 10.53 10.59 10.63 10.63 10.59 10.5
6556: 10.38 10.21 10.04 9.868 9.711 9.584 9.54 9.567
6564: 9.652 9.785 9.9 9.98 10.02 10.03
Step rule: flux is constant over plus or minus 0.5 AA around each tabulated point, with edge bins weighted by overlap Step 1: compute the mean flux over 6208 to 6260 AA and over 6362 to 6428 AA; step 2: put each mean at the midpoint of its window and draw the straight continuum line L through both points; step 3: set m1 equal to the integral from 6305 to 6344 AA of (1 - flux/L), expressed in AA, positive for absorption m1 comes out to -0.5 AA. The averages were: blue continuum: 10.5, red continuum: 11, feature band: 10.9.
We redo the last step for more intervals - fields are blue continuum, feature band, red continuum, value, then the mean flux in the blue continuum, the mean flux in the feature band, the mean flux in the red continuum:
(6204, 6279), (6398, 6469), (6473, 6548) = -1.0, 10.6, 10.7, 10.5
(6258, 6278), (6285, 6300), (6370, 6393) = 0.6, 11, 10.5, 10.9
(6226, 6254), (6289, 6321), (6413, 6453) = -0.7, 10.3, 10.7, 10.7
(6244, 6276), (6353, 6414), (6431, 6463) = -2.2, 10.7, 11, 10.5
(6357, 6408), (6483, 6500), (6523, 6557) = 1.2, 11.1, 10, 10.6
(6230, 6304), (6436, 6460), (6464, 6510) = 0.0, 10.6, 10.5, 10.5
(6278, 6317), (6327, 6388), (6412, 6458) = -1.7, 10.7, 11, 10.7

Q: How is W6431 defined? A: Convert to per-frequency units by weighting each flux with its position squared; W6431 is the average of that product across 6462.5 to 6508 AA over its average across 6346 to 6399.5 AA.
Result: 0.99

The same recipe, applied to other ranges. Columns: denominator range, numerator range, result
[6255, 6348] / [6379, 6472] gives 1.03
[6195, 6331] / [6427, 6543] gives 1.06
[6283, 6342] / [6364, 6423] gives 1.04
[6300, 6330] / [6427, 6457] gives 1.02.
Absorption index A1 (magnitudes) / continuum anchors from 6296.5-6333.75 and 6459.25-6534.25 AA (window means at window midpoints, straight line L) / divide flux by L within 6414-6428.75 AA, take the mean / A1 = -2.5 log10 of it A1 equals -0.028 mag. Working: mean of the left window 10.8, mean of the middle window 11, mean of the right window 10.6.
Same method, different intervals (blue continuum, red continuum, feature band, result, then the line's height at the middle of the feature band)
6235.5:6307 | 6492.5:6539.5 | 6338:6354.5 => -0.02 mag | 10.6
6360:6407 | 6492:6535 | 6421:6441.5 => 0.01 mag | 10.8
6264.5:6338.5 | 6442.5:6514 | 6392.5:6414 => -0.03 mag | 10.6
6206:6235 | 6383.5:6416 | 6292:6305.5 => 0.01 mag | 10.8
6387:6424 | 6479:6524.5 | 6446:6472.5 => 0.02 mag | 10.6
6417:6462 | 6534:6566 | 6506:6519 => -0.01 mag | 10.4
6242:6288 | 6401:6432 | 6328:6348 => -0.02 mag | 10.8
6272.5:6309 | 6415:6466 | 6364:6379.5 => -0.05 mag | 10.8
